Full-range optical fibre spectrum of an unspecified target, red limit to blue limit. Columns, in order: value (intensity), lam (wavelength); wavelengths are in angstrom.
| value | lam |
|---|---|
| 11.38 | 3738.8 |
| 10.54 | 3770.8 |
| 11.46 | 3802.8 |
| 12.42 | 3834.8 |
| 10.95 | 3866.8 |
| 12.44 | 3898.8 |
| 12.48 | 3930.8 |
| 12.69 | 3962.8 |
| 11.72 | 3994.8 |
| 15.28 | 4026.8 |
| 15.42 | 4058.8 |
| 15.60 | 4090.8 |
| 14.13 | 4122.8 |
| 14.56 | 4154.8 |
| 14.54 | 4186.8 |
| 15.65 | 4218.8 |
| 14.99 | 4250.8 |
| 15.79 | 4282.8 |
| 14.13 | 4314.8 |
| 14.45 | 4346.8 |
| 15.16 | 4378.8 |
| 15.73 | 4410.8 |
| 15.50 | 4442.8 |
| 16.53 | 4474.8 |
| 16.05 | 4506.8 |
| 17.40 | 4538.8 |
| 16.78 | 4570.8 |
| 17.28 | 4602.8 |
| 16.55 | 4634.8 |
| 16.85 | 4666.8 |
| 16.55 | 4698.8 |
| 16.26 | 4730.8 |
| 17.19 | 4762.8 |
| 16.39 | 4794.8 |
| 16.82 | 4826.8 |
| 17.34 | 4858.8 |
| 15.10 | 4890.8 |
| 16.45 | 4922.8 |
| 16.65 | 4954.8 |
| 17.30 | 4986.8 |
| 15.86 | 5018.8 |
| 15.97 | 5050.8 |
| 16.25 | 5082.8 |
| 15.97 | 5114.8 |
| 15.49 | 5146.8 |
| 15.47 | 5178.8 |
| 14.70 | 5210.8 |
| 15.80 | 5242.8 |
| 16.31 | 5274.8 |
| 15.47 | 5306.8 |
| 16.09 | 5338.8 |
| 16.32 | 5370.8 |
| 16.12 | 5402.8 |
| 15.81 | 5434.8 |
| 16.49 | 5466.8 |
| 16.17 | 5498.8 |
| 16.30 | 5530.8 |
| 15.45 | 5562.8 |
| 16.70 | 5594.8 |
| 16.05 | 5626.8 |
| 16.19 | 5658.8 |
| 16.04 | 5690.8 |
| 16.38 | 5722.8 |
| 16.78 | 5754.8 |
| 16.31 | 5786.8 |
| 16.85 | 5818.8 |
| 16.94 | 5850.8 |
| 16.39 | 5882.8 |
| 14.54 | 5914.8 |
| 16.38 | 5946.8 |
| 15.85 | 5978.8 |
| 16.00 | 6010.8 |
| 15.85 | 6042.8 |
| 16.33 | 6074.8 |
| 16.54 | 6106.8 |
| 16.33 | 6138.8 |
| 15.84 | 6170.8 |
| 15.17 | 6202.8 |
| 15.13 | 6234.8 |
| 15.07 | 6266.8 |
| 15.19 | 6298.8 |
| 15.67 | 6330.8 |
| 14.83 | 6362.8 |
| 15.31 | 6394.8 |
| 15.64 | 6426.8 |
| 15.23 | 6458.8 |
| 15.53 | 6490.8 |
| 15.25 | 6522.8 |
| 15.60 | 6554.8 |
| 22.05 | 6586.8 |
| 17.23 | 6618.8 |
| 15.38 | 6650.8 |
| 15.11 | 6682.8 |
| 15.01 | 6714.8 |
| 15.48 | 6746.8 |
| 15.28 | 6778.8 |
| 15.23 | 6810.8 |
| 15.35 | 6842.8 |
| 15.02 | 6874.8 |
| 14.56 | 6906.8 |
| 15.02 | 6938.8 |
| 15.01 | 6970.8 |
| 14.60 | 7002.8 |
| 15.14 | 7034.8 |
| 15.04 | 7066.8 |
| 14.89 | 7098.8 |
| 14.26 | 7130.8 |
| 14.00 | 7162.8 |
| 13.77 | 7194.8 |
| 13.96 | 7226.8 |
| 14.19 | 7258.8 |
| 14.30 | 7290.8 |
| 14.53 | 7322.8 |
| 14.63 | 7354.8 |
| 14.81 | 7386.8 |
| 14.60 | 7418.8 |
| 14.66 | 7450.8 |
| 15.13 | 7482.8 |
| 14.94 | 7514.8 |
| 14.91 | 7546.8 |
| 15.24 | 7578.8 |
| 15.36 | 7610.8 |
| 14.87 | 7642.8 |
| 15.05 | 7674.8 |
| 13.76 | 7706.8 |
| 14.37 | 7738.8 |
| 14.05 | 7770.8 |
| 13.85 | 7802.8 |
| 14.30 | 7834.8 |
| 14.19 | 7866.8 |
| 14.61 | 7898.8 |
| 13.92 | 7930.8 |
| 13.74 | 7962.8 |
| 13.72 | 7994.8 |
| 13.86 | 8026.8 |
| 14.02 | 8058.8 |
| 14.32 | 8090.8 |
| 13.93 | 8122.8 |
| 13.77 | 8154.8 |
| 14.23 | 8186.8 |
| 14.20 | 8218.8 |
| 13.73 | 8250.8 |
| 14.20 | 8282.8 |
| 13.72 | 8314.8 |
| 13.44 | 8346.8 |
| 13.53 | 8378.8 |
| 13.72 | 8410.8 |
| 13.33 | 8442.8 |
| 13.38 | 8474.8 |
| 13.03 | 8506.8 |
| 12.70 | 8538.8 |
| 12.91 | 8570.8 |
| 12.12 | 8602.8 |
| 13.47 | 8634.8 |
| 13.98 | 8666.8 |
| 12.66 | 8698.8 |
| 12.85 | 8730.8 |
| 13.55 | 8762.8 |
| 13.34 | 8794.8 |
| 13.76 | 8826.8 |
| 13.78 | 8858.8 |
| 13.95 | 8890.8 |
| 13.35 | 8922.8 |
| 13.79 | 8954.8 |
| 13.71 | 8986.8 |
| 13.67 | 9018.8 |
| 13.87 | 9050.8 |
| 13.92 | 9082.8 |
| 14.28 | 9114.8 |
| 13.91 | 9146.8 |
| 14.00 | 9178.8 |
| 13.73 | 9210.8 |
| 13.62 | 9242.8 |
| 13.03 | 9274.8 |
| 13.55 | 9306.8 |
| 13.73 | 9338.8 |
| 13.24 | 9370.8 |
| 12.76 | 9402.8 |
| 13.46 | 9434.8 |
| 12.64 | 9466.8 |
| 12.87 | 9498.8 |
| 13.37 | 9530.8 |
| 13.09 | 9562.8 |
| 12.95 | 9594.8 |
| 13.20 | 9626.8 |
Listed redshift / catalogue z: 0.005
